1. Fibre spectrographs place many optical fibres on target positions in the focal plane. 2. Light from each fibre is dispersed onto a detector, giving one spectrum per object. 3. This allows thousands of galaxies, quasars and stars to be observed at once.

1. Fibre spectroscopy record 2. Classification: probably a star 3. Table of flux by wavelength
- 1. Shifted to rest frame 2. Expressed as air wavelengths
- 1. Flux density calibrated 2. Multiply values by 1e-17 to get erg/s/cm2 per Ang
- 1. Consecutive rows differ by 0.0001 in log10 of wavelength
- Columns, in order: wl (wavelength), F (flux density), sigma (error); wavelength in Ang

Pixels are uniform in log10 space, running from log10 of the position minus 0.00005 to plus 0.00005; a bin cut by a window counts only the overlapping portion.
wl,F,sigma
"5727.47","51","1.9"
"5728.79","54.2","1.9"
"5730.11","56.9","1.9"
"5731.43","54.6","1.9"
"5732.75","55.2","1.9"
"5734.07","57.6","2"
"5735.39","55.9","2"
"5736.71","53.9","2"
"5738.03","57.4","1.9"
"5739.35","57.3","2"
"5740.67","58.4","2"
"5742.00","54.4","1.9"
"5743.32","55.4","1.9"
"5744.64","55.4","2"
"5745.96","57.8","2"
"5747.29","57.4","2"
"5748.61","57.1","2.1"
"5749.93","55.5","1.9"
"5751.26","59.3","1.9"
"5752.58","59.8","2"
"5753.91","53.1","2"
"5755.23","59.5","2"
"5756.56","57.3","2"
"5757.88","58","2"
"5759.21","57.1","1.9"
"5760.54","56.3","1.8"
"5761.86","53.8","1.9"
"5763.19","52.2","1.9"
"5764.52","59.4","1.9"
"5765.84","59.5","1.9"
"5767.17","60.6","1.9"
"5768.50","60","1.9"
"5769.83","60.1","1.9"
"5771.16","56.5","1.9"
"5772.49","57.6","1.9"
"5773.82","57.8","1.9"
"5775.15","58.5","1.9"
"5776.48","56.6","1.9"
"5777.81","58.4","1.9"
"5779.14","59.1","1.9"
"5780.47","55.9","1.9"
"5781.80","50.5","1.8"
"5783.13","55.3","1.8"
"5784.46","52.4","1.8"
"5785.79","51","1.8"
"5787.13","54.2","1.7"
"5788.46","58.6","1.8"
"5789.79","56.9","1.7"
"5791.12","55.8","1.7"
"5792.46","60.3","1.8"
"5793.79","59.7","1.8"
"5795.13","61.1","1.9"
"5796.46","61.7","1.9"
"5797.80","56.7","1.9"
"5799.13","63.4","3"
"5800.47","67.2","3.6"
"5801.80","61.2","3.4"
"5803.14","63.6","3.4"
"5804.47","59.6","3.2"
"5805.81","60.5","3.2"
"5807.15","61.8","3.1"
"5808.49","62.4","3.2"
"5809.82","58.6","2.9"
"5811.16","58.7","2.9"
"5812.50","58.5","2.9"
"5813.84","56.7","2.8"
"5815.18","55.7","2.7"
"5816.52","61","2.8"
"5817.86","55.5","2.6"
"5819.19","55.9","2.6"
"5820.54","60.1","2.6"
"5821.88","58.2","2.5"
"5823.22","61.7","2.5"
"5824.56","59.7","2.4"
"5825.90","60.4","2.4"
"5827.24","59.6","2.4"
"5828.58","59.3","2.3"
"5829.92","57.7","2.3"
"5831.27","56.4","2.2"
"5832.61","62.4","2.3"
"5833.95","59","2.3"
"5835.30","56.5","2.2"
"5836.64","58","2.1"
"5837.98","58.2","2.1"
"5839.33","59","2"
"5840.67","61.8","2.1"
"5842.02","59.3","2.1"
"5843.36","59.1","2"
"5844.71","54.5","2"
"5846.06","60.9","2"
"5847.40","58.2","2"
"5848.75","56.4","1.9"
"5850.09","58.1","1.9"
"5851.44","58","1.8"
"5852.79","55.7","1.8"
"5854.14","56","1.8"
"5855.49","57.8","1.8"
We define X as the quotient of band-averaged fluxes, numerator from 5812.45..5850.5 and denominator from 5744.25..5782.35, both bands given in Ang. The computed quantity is 1.02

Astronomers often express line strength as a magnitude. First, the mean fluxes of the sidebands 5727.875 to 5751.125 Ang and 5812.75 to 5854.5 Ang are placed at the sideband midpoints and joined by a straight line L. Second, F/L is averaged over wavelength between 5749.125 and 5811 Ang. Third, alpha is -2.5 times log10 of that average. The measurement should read -0.02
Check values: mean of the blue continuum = 56.2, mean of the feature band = 58.1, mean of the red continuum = 58.4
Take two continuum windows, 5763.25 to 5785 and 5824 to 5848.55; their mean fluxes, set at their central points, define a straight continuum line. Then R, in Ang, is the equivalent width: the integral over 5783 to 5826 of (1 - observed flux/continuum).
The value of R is -0.7 Ang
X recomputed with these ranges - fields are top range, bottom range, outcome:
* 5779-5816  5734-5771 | 1.02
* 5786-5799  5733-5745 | 1.04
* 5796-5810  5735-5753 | 1.09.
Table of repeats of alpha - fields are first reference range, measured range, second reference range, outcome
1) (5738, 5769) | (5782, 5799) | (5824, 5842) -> 0.020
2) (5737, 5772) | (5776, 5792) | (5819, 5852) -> 0.045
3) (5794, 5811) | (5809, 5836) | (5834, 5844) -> 0.025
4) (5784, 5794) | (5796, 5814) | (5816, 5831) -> -0.064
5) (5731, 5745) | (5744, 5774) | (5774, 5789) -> -0.031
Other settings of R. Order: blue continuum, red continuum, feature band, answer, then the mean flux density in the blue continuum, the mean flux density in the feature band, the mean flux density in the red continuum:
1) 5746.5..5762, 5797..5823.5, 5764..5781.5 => -0.1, 57.1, 58.3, 59.8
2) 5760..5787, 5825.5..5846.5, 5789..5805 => -0.9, 56.5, 60.6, 58.8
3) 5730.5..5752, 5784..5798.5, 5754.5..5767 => -0.1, 56.4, 57.1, 57.2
